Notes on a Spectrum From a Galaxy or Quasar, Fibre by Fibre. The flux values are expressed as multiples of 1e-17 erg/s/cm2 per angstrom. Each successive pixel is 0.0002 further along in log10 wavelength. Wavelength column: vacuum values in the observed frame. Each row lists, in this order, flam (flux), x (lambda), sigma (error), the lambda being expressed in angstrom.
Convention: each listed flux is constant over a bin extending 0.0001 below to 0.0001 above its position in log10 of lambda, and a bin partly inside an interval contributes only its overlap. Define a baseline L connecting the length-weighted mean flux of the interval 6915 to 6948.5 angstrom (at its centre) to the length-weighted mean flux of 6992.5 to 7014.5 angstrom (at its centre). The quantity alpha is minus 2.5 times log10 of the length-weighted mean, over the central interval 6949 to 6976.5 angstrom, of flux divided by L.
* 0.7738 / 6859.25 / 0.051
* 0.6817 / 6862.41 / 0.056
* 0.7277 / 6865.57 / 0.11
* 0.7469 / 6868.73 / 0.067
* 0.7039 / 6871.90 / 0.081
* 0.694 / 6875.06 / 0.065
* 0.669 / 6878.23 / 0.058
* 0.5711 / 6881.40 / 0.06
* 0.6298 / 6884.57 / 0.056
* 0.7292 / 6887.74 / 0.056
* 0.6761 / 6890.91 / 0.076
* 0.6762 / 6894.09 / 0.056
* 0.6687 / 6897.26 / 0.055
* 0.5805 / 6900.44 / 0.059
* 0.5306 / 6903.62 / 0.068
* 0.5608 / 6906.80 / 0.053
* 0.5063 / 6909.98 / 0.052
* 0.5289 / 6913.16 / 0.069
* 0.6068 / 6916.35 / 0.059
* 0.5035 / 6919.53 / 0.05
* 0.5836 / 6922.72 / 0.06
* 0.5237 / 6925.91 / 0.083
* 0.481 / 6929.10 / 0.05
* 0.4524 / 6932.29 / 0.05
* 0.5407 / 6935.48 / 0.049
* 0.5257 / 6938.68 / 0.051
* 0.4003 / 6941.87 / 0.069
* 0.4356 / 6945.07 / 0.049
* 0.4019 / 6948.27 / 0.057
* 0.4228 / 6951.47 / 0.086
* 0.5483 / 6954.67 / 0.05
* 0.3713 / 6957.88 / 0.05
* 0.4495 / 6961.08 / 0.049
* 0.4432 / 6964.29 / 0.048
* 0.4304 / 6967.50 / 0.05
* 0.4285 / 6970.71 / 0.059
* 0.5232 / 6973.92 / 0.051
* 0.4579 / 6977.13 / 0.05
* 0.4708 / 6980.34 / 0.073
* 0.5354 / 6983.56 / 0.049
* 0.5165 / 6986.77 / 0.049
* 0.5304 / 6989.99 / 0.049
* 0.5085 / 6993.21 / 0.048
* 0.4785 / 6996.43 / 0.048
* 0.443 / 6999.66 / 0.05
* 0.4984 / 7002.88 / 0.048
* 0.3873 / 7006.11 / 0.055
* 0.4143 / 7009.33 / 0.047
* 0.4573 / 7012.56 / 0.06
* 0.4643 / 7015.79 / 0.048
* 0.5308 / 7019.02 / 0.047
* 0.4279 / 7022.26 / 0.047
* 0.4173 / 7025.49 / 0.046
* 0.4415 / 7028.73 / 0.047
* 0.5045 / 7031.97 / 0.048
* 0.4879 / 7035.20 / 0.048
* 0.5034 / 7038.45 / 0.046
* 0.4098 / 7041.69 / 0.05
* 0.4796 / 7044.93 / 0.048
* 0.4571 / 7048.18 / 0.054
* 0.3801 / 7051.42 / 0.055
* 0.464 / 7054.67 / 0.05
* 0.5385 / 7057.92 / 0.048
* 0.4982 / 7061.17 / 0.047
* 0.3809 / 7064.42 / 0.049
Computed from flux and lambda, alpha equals 0.07 mag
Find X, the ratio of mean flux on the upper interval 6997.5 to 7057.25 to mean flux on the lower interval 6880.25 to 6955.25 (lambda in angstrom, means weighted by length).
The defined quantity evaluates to 0.84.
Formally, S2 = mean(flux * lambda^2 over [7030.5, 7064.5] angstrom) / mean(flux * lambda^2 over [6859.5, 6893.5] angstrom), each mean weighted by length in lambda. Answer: 0.72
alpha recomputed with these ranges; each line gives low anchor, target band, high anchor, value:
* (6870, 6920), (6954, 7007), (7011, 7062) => 0.12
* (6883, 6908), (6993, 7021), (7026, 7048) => 0.09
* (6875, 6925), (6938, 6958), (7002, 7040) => 0.22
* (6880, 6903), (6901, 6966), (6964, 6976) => 0.11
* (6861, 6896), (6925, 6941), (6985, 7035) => 0.19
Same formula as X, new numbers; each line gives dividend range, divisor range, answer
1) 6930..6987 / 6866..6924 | 0.74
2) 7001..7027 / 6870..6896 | 0.67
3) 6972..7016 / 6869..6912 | 0.75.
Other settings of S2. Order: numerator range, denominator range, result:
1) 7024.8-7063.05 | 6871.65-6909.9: 0.77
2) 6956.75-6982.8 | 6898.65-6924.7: 0.83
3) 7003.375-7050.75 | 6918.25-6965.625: 0.99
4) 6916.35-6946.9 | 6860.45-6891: 0.74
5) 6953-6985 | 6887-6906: 0.75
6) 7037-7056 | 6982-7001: 0.91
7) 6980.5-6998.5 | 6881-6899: 0.79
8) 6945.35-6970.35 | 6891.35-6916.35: 0.76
